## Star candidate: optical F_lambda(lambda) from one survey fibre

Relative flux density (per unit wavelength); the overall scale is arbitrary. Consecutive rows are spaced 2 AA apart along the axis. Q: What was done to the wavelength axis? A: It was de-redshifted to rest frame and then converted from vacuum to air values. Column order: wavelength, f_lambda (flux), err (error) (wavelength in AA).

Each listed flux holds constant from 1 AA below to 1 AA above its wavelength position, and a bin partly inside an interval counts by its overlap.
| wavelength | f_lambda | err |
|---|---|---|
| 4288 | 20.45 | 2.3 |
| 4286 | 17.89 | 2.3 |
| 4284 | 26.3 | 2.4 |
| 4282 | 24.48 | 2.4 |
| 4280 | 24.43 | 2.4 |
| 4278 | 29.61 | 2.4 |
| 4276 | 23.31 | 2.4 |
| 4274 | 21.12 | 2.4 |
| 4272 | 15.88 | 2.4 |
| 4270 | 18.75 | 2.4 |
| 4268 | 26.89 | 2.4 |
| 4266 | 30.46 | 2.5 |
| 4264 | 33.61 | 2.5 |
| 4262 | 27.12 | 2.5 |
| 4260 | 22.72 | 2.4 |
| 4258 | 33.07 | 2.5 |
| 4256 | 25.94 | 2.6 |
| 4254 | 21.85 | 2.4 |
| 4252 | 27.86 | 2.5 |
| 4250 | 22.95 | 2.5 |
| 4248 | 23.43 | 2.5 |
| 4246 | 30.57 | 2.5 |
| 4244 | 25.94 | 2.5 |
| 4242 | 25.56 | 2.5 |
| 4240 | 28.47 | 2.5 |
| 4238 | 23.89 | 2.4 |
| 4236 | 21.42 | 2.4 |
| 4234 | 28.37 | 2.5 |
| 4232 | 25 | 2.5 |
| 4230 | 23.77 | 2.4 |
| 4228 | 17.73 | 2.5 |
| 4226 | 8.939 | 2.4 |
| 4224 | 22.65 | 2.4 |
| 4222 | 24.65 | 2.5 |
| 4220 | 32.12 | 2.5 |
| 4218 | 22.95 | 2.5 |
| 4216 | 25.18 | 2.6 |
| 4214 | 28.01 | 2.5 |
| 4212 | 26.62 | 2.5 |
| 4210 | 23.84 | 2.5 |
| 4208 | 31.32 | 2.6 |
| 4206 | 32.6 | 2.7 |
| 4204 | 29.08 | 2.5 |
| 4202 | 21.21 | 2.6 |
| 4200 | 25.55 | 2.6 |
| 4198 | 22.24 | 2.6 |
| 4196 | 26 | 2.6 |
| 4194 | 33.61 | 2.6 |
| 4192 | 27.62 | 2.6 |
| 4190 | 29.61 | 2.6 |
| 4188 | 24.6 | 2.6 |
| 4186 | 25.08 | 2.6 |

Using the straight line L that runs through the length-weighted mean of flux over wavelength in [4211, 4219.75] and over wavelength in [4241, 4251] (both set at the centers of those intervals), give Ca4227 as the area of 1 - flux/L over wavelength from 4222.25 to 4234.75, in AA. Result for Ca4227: 2.3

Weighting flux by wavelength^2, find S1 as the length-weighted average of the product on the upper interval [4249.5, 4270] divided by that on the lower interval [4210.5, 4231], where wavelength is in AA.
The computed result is 1.18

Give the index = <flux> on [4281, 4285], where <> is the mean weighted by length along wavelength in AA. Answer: 25.4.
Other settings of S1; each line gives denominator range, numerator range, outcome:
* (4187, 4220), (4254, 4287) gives 0.95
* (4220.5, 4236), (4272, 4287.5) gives 1.09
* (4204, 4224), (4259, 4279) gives 0.94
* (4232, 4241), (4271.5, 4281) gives 0.93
